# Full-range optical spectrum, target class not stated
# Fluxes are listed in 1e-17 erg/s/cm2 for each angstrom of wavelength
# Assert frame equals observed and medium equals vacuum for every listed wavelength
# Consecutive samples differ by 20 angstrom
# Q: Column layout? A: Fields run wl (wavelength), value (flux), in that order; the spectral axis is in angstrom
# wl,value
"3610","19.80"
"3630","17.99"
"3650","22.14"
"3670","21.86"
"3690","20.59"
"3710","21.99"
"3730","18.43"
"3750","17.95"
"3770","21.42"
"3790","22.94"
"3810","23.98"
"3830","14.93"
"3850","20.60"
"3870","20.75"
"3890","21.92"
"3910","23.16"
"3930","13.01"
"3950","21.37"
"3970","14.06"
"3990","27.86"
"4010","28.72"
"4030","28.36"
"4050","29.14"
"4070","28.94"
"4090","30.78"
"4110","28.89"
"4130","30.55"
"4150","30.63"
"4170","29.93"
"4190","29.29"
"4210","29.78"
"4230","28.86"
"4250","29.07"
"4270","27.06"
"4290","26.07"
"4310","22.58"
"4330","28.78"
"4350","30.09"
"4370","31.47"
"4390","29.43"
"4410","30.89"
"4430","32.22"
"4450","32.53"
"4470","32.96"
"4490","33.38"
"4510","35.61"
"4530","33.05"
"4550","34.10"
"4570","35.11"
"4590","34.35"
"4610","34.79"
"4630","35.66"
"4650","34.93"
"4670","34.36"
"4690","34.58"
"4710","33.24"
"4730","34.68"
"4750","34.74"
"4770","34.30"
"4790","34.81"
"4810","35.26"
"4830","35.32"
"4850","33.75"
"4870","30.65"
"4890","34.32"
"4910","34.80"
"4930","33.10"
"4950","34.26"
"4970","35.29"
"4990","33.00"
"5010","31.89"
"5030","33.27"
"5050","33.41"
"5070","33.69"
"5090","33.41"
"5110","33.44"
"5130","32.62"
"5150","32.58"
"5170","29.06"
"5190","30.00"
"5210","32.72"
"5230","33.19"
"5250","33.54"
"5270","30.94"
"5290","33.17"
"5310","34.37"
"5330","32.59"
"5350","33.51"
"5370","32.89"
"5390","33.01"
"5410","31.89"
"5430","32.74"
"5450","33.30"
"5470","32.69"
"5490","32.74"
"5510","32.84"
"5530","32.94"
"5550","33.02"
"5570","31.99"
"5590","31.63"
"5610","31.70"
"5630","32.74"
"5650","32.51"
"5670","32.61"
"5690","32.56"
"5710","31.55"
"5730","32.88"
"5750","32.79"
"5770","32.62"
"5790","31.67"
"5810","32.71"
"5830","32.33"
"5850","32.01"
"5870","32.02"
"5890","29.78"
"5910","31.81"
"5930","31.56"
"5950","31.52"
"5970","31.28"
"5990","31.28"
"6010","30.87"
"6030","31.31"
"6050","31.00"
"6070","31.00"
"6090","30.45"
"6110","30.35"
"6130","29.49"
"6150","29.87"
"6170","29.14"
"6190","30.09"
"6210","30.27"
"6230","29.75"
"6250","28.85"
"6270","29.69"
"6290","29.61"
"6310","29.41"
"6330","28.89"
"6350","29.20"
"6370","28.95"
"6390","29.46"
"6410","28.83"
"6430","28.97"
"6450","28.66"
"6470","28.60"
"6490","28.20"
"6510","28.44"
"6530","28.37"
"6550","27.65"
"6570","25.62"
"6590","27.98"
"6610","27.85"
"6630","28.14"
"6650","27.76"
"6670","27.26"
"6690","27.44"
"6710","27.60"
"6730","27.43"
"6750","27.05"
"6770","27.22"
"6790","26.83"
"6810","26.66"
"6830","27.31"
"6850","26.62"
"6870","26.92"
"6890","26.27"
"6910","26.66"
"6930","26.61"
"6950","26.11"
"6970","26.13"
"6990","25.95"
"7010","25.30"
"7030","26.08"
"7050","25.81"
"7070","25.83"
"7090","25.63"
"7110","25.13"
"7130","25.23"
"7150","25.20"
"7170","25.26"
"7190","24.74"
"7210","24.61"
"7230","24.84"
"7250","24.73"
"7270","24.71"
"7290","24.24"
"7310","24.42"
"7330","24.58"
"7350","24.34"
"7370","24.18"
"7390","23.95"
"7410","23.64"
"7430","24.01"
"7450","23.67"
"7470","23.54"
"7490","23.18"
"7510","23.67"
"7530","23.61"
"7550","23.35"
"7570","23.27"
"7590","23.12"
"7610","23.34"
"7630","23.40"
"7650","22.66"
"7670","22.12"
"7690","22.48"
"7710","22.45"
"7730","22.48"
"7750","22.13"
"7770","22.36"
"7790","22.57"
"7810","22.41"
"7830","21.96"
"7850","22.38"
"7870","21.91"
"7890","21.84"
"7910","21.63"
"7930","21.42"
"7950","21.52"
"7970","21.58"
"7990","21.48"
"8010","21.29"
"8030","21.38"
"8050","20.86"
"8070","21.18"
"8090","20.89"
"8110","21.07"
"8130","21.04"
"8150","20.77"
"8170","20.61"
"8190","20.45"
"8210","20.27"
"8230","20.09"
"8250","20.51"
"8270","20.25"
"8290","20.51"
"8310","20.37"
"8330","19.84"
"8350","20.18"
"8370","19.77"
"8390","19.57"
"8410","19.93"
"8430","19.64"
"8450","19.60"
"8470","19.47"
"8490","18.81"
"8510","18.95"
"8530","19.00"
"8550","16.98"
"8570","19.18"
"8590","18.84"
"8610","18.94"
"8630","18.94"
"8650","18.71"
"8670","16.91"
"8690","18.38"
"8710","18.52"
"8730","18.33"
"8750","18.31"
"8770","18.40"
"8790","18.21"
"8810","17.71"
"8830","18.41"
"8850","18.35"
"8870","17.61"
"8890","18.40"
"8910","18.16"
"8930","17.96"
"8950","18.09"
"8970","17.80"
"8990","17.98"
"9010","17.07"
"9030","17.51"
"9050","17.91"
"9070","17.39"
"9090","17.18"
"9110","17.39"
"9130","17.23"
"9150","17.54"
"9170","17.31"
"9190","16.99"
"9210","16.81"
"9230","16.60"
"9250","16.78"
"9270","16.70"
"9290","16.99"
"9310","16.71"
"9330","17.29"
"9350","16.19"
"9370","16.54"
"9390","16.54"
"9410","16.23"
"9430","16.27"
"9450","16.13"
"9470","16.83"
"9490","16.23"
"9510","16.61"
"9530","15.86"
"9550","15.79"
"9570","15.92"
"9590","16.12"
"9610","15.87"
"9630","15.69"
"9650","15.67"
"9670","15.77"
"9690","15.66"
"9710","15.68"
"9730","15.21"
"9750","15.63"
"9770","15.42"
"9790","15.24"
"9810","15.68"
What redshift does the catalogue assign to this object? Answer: 0.00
